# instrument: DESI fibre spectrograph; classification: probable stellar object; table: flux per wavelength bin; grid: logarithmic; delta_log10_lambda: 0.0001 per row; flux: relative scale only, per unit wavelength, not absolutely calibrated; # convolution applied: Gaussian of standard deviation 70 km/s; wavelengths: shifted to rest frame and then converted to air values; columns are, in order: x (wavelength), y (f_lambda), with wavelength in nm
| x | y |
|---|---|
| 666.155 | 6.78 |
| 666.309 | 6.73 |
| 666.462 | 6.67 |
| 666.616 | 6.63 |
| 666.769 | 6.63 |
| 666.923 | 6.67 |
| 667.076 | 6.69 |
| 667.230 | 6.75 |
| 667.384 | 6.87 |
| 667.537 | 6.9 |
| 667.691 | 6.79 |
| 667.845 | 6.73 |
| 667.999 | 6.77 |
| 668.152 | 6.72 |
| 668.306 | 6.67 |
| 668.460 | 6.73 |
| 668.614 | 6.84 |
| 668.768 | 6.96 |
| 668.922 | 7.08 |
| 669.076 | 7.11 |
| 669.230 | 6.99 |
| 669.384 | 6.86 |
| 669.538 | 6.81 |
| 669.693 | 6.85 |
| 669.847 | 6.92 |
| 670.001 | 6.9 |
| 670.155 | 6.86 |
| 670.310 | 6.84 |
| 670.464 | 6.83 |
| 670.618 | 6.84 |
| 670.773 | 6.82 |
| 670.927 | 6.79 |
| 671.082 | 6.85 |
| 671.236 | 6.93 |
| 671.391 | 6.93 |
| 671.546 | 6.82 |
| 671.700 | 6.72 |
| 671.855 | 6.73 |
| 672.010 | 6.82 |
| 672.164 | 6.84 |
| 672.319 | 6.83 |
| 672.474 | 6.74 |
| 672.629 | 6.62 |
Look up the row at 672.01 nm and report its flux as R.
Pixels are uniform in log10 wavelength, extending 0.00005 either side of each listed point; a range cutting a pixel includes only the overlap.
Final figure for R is 6.82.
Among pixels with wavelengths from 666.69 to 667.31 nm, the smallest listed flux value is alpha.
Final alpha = 6.63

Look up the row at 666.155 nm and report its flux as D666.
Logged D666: 6.78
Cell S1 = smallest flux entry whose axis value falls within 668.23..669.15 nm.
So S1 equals 6.67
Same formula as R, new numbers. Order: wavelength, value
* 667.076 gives 6.69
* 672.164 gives 6.84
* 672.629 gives 6.62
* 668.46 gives 6.73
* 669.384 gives 6.86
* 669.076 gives 7.11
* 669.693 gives 6.85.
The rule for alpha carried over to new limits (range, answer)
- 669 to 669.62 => 6.81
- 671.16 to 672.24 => 6.72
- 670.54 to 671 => 6.79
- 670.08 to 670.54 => 6.83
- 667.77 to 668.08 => 6.73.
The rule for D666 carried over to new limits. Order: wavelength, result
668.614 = 6.84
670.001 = 6.9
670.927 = 6.79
